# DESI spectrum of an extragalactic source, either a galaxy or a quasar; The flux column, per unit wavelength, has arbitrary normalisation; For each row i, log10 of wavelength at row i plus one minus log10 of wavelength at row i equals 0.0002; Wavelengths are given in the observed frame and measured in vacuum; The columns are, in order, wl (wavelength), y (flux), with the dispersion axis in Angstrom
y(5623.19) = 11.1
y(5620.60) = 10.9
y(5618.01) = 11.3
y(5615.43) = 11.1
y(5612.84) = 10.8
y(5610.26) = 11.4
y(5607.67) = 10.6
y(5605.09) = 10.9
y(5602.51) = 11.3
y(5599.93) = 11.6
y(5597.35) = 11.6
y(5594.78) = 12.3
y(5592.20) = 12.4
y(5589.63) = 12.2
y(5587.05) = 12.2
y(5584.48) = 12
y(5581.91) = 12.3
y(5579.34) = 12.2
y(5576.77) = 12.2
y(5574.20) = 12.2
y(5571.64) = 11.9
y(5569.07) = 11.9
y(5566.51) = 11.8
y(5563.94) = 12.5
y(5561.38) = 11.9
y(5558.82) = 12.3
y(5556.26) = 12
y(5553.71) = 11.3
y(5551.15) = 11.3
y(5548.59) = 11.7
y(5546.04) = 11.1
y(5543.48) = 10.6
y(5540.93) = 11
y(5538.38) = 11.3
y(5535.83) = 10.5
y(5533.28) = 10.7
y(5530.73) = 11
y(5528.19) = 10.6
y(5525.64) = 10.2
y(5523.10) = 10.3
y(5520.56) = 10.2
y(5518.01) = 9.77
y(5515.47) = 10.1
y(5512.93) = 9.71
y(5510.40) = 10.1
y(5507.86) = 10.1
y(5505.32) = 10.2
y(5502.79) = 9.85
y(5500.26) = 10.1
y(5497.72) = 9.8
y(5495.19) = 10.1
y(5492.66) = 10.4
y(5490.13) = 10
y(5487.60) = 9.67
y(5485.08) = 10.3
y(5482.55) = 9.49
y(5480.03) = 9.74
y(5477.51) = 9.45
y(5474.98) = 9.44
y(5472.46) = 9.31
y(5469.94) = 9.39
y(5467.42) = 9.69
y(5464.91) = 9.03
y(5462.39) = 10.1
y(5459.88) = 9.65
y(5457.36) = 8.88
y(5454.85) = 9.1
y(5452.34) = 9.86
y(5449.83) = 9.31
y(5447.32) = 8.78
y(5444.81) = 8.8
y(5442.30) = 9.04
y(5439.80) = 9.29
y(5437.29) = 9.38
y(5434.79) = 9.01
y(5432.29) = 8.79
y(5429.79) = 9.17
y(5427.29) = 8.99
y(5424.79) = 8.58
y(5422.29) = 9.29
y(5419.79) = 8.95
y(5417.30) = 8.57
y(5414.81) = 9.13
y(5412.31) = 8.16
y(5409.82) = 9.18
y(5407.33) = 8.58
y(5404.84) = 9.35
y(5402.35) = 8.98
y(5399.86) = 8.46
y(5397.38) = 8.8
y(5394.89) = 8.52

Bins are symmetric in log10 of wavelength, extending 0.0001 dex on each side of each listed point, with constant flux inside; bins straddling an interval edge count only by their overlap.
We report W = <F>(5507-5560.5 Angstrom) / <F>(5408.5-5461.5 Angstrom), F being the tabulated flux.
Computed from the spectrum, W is 1.2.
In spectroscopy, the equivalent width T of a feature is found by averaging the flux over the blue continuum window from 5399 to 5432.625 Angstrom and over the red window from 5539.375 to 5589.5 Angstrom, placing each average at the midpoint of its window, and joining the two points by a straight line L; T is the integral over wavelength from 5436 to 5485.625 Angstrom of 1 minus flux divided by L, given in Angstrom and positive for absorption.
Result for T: 1.9 Angstrom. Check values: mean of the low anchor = 8.88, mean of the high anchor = 11.8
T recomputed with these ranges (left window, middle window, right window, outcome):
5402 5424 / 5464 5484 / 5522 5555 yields 0.8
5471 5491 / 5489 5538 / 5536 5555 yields 0.9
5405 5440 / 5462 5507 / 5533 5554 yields 1.1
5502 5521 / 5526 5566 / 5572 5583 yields -0.5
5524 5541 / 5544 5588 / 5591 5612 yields -3.2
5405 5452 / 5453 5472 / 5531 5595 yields 0.5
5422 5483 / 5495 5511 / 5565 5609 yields 0.3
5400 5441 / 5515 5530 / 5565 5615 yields 0.6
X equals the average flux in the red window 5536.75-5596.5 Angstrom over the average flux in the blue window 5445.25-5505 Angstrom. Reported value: 1.2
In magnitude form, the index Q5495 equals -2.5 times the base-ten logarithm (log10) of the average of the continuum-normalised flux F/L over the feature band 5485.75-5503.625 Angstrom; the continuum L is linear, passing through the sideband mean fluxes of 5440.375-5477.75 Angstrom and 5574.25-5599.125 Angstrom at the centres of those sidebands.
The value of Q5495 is 0.011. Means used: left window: 9.32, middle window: 10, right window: 12.1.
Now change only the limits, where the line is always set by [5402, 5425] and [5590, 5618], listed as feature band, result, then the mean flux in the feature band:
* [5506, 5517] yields 0.02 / 10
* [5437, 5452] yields 0.02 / 9.13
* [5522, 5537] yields -0.01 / 10.6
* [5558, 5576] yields -0.11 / 12.1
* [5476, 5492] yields 0.00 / 9.79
